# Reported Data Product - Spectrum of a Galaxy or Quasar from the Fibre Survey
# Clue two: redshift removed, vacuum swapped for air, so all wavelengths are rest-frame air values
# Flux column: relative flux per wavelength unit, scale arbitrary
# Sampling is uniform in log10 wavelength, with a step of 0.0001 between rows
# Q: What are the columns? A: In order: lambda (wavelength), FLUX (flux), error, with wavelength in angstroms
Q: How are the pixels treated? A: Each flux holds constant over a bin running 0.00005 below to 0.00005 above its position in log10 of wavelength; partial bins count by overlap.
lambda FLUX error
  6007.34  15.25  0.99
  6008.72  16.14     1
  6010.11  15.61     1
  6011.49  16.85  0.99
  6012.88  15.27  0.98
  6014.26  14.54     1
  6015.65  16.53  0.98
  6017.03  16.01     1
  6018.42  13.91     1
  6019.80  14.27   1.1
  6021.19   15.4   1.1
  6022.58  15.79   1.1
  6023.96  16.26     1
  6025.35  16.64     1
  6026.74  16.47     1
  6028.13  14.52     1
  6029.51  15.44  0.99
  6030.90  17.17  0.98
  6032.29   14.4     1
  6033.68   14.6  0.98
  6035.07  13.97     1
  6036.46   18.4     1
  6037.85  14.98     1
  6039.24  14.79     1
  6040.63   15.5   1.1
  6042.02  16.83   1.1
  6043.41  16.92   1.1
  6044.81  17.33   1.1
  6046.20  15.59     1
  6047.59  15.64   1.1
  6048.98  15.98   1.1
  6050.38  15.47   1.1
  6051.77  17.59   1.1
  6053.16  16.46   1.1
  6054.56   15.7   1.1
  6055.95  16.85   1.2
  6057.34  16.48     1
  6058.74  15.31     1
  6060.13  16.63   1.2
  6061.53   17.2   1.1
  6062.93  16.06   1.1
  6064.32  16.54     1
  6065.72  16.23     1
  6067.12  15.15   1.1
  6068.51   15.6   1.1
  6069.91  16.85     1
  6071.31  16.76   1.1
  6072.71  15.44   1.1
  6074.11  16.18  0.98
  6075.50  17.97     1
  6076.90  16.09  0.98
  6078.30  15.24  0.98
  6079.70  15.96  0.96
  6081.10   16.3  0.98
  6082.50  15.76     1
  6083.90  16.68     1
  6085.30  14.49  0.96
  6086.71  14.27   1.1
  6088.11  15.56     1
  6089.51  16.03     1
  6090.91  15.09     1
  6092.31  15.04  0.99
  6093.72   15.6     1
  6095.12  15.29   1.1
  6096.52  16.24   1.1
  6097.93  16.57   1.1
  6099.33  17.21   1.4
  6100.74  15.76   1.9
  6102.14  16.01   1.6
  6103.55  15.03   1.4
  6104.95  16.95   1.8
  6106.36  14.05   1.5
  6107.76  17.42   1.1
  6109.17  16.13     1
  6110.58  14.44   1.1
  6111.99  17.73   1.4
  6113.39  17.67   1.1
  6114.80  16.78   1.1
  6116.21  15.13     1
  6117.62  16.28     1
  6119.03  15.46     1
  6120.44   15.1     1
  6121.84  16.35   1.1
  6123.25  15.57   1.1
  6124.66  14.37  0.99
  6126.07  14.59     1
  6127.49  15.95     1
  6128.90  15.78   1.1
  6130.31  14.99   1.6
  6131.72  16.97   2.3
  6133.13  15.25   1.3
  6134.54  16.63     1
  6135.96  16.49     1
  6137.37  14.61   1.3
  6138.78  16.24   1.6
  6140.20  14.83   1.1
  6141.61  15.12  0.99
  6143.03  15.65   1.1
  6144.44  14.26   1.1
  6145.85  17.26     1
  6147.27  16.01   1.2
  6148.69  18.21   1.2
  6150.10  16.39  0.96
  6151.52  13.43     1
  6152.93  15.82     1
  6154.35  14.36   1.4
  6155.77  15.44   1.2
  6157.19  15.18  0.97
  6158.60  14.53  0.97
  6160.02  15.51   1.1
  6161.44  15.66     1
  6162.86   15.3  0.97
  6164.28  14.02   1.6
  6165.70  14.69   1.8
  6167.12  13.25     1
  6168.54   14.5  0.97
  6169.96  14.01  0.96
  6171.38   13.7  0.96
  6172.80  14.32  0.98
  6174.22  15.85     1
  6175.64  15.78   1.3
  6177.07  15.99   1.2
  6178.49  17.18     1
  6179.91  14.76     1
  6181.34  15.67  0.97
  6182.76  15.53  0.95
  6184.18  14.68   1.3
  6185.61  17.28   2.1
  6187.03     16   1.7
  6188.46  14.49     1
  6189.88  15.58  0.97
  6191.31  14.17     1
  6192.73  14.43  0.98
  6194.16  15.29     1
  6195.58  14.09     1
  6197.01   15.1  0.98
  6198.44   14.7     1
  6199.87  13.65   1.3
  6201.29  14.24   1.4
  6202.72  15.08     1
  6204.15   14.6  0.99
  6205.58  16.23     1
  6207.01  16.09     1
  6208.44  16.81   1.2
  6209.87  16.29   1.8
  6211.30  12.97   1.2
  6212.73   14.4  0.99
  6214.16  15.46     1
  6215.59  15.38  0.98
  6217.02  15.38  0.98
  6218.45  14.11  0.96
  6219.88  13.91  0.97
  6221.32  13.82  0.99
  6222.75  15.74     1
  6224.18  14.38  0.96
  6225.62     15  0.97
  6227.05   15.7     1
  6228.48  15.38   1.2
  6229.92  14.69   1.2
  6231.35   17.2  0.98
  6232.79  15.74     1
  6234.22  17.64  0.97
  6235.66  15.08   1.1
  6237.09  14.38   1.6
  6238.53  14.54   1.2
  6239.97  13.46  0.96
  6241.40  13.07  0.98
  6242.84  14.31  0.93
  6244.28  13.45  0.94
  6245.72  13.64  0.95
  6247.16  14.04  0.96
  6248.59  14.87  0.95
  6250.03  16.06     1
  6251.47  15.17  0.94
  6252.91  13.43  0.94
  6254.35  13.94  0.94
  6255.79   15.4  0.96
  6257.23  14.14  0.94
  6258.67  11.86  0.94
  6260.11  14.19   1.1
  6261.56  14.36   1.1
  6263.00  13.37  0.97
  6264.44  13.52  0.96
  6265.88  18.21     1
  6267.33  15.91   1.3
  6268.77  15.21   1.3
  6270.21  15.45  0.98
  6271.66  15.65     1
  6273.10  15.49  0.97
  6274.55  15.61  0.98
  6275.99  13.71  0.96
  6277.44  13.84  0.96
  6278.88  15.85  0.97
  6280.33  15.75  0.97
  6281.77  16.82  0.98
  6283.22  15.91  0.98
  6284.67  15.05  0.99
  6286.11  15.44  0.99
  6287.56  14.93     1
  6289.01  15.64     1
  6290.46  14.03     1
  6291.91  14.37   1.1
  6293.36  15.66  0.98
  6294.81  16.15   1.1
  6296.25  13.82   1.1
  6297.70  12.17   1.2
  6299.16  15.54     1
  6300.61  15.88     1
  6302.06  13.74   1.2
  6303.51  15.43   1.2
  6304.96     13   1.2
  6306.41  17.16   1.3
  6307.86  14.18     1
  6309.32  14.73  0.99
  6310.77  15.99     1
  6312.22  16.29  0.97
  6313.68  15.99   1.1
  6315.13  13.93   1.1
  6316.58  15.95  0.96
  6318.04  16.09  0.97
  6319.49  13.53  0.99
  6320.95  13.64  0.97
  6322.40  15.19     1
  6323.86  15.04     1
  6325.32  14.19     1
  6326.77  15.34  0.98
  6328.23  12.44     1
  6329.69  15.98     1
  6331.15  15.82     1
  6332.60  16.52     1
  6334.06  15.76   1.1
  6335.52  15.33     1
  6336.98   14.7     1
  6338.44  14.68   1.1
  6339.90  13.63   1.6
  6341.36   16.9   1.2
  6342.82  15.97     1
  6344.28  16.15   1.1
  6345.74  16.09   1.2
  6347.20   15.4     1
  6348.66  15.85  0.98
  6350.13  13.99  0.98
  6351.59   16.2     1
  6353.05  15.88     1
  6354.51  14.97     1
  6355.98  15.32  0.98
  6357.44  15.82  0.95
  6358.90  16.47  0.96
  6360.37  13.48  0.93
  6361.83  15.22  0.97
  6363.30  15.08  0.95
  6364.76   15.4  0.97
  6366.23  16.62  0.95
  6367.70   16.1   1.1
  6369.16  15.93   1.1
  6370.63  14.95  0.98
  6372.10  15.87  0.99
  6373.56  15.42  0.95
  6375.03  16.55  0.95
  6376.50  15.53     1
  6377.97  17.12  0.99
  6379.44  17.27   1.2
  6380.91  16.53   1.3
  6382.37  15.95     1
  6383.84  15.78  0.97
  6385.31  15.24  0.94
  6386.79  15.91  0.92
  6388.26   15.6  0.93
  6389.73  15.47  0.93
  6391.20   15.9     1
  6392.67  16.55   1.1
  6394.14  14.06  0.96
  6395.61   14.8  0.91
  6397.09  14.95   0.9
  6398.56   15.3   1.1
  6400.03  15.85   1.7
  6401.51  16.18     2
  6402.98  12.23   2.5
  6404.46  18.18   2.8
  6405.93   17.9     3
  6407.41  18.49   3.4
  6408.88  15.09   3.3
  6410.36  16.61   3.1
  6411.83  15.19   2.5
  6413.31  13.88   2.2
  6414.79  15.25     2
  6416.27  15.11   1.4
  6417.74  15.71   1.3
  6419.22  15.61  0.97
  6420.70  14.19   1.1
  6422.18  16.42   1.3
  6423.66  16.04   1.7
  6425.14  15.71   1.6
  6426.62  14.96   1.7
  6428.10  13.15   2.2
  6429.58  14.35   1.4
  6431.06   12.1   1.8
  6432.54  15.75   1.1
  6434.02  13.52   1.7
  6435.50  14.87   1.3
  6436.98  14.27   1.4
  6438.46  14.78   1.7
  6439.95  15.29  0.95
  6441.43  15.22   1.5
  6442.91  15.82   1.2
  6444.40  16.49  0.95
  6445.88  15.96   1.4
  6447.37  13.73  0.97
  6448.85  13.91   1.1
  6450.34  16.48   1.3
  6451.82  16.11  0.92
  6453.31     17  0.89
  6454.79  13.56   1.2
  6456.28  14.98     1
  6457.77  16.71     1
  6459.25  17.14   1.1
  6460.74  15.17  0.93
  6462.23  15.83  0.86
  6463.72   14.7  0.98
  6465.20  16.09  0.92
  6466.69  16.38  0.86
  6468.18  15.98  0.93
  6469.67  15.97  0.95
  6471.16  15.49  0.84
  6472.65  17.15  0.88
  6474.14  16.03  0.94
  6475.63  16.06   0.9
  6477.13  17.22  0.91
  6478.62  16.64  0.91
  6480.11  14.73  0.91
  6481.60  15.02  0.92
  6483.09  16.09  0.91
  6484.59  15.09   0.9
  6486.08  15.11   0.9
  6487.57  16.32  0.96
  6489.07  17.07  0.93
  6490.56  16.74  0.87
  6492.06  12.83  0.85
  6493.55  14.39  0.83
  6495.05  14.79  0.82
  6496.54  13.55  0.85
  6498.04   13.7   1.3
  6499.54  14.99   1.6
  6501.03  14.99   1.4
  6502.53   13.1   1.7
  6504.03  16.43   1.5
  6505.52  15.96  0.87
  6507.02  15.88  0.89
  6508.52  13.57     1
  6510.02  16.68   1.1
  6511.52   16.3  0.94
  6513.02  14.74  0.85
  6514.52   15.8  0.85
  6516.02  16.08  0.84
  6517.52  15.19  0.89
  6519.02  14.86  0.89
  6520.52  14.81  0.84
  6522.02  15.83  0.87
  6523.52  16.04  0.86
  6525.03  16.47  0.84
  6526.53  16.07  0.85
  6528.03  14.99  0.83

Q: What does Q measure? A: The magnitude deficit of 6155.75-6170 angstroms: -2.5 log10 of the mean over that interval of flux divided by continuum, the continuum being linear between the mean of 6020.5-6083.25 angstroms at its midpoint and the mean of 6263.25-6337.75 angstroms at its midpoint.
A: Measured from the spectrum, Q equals 0.06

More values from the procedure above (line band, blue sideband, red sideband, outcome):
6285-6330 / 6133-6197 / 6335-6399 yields 0.04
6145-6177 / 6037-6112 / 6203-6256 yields 0.02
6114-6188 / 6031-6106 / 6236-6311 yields 0.00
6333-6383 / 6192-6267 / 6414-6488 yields -0.04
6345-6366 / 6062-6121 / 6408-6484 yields 0.01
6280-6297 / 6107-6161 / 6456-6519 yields 0.03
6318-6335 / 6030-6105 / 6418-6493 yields 0.05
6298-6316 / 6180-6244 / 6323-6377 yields 0.01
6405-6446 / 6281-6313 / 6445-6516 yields 0.01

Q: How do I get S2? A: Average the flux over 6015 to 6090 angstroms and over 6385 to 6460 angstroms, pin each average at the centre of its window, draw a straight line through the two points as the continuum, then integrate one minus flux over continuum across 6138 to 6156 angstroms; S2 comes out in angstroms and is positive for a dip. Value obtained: 0.2 angstroms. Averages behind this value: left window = 15.9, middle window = 15.6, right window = 15.4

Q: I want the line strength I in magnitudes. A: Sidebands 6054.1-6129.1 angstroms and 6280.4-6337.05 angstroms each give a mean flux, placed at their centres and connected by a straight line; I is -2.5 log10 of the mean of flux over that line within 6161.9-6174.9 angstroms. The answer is 0.09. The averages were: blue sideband 15.9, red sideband 15.1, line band 14.4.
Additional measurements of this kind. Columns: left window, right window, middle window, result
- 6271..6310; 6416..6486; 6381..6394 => -0.04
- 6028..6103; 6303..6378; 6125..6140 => 0.01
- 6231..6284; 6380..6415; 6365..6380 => -0.04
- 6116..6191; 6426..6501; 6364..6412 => -0.04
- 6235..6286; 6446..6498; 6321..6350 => -0.02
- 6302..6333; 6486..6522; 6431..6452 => 0.01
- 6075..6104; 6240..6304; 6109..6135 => -0.02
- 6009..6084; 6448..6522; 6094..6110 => -0.01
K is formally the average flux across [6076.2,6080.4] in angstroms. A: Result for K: 15.8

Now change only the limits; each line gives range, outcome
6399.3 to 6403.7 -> 14.8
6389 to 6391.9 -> 15.7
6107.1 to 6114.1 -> 16.7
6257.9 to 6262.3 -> 13.5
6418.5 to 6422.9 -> 15.4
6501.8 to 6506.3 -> 15.2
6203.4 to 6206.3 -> 15.4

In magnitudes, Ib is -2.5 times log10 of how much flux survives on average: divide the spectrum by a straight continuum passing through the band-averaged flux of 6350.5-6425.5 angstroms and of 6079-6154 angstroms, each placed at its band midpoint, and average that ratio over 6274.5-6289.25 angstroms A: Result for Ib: 0.03 mag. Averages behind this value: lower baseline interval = 15.8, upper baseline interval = 15.7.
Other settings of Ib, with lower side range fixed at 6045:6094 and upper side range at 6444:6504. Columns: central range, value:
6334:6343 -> 0.033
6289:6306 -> 0.078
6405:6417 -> -0.028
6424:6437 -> 0.086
